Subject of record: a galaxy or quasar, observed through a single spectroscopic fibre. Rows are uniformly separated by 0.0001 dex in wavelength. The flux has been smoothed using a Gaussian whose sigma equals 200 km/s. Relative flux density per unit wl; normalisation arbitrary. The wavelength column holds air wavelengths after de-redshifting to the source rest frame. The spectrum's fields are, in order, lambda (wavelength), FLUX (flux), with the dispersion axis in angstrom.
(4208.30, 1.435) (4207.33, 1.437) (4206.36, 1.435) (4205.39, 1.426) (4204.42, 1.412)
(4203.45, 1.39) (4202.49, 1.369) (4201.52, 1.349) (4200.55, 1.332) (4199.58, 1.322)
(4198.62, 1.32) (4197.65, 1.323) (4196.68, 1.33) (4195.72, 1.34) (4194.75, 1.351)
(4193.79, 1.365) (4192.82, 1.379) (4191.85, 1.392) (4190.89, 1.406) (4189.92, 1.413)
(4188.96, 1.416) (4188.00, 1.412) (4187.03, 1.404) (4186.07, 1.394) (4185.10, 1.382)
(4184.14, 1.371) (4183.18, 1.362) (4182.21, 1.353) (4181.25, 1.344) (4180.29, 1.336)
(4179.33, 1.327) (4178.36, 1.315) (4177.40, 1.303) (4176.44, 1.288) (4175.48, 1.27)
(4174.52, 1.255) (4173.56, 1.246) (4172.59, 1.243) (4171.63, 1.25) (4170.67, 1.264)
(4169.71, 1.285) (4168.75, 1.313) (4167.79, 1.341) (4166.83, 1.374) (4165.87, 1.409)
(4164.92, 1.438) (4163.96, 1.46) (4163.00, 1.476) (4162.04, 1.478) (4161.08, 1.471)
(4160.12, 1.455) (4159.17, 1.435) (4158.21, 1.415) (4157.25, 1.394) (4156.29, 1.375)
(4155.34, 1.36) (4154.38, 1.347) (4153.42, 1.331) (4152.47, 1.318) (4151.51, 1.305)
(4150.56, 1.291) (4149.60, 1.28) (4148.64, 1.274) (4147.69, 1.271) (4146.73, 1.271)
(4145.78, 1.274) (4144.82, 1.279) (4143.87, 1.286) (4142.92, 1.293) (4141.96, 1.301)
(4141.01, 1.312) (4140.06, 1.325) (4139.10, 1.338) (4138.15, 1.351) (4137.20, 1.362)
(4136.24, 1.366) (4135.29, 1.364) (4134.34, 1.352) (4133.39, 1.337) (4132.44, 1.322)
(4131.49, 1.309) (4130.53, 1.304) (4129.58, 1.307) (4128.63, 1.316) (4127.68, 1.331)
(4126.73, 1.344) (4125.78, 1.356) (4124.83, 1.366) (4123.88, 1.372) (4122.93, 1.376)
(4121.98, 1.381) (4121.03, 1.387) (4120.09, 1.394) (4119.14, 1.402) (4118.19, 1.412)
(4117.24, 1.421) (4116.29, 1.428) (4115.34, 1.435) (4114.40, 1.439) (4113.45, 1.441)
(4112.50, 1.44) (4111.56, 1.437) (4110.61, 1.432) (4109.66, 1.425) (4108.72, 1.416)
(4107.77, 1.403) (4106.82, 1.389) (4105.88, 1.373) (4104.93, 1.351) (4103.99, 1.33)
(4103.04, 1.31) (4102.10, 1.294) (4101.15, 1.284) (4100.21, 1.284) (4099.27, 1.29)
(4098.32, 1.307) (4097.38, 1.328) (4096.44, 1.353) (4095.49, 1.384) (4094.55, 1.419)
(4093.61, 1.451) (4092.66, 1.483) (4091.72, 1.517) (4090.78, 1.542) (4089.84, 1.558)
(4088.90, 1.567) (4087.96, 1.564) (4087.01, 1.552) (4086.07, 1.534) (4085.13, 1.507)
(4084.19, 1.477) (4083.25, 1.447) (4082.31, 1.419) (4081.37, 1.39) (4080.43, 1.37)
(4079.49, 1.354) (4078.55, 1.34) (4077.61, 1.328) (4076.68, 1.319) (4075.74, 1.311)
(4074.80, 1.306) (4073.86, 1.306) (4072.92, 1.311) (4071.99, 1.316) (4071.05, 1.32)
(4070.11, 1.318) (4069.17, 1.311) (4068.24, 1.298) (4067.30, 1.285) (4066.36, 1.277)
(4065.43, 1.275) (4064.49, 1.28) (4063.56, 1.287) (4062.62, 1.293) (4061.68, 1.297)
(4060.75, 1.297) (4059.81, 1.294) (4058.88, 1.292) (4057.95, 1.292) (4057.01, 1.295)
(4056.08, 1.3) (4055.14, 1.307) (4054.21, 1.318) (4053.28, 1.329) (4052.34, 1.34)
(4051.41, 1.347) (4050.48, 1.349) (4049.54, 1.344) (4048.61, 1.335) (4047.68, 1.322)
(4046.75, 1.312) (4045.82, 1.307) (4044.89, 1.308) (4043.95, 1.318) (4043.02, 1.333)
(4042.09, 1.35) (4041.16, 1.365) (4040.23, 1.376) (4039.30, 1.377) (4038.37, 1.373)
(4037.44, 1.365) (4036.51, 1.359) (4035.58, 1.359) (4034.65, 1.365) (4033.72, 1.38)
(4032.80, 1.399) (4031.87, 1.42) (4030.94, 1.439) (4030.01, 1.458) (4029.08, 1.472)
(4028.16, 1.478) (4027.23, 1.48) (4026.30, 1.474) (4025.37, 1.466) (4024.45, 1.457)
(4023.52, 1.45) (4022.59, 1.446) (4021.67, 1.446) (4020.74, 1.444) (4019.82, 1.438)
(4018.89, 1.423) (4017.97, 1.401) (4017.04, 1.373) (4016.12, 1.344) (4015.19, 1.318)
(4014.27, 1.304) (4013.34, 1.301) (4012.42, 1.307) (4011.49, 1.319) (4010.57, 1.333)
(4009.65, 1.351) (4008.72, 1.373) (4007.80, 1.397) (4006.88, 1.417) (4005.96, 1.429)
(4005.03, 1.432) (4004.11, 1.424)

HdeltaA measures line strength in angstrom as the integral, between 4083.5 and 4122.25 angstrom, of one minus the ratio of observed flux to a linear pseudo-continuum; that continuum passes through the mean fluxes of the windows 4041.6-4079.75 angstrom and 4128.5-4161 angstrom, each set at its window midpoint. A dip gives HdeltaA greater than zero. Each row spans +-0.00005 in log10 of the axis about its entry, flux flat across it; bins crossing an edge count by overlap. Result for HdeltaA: -2.82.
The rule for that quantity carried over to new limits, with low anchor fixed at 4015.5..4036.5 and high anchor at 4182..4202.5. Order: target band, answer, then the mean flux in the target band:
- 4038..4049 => 0.6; 1.34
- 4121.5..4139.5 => 0.6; 1.34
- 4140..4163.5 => 0.6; 1.35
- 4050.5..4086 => 2.0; 1.33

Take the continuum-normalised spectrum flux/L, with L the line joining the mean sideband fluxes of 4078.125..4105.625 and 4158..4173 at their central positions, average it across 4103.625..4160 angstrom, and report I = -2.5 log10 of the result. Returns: 0.031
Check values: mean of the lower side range 1.41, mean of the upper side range 1.38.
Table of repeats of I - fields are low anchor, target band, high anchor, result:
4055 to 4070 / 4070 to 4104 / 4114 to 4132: -0.05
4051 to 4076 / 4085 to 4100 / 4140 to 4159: -0.12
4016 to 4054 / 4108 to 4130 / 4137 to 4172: -0.03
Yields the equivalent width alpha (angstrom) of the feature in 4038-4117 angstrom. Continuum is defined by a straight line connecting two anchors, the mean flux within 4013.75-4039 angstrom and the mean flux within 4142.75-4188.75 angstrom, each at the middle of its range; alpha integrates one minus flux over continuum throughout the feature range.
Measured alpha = 1.2 angstrom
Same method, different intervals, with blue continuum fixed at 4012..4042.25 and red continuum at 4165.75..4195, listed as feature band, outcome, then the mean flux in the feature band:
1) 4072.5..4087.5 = -0.1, 1.39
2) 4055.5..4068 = 0.9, 1.29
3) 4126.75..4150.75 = 0.8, 1.31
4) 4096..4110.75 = 0.3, 1.35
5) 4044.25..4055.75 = 0.5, 1.33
